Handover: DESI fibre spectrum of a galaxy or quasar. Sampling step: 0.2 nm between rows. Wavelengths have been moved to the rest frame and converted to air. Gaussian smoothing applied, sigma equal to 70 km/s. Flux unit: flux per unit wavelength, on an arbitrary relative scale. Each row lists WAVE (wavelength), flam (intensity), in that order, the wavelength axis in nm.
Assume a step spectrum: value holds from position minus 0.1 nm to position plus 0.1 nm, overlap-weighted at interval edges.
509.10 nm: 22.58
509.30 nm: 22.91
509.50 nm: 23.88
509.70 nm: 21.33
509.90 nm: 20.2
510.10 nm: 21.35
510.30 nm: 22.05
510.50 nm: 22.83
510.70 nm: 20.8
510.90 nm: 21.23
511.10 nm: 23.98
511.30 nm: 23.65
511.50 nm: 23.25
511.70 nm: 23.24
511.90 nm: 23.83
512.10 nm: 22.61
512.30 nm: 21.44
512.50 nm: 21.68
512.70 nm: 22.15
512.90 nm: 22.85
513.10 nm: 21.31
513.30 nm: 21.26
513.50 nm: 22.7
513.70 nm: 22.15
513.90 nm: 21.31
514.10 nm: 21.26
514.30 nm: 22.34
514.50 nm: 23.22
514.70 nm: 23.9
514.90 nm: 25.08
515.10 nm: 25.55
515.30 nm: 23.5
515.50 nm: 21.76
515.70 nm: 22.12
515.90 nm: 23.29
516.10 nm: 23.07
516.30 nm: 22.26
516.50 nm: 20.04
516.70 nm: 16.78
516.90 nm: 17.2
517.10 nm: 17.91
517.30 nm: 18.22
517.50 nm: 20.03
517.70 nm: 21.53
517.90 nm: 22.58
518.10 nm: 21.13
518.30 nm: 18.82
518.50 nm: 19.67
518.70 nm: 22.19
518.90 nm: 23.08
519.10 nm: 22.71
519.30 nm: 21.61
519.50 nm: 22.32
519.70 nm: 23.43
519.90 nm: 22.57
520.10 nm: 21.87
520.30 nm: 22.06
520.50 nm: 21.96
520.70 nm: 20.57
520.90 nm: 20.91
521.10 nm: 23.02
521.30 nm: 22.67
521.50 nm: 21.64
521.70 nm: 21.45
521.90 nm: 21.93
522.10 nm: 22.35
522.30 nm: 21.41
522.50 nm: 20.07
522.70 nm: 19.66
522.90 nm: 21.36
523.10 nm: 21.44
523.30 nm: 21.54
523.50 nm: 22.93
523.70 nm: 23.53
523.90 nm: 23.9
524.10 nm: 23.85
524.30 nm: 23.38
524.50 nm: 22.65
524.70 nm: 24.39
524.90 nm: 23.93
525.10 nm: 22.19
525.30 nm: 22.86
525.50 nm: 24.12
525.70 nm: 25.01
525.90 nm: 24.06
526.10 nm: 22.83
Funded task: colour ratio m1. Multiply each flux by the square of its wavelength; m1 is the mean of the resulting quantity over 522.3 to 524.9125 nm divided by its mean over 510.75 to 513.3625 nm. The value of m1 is 1.0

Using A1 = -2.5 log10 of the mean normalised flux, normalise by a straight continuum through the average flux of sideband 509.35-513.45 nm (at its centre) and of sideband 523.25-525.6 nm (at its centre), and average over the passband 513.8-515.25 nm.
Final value -0.03 mag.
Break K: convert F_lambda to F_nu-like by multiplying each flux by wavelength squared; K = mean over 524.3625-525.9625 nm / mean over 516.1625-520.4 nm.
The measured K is 1.2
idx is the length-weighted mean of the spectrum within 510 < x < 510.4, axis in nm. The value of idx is 21.7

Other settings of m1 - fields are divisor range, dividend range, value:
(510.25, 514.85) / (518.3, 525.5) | 1.03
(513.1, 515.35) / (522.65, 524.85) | 1.03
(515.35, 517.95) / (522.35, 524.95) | 1.12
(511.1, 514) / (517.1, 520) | 0.97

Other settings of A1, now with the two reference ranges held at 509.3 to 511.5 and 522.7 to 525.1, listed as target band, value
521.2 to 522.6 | 0.05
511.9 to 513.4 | 0.01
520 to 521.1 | 0.05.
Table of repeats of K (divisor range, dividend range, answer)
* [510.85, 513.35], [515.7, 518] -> 0.92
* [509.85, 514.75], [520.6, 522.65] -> 1.00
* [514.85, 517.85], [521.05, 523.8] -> 1.05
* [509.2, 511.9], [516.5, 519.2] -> 0.92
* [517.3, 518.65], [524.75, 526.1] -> 1.19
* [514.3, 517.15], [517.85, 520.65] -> 1.01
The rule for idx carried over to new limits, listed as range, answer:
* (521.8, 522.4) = 21.9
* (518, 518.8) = 20.5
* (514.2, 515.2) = 24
